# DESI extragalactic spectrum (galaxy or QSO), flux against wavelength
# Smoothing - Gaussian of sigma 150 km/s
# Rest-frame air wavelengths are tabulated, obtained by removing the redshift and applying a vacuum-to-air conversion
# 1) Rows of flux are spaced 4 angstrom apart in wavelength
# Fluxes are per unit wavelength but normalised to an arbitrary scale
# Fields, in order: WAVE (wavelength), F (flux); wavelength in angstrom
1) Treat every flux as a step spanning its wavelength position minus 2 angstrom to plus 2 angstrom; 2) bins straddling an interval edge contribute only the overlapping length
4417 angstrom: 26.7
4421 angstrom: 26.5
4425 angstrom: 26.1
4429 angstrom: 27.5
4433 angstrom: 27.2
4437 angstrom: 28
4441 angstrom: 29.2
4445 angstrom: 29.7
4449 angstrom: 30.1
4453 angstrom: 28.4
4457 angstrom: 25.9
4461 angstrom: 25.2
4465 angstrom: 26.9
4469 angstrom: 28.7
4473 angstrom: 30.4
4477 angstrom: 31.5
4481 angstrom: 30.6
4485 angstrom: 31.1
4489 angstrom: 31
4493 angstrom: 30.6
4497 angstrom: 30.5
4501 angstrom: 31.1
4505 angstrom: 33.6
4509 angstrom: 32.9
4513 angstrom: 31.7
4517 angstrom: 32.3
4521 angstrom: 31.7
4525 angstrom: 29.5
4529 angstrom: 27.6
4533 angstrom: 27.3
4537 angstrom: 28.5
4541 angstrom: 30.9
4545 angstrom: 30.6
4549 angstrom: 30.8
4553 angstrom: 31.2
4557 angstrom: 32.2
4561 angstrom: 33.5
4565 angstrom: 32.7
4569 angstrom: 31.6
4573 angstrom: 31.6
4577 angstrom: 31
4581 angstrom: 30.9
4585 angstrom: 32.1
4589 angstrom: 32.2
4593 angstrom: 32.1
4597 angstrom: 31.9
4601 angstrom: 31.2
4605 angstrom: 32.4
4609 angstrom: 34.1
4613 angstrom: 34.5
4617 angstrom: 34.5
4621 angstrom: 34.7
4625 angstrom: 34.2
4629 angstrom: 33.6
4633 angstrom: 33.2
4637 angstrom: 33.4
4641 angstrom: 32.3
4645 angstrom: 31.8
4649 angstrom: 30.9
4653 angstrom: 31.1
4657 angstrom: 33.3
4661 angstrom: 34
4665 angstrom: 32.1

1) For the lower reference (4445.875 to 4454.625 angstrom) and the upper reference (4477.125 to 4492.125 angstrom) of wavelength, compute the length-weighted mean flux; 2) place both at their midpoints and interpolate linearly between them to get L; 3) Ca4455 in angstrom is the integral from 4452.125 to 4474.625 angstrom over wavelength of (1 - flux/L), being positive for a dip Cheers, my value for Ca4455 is 1.9 angstrom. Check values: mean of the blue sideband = 29.3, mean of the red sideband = 31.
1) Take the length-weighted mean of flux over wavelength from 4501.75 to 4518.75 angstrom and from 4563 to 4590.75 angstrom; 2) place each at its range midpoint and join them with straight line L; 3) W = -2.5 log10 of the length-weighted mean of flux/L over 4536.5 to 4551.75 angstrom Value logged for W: 0.06 mag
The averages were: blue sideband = 32.5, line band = 30.4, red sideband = 31.7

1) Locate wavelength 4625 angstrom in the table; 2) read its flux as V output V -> 34.2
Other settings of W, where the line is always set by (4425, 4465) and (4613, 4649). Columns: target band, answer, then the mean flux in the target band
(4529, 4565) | 0.01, 30.6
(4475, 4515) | -0.08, 31.5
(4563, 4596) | 0.00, 31.8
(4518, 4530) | 0.01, 30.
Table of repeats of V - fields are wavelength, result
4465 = 26.9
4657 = 33.3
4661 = 34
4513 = 31.7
